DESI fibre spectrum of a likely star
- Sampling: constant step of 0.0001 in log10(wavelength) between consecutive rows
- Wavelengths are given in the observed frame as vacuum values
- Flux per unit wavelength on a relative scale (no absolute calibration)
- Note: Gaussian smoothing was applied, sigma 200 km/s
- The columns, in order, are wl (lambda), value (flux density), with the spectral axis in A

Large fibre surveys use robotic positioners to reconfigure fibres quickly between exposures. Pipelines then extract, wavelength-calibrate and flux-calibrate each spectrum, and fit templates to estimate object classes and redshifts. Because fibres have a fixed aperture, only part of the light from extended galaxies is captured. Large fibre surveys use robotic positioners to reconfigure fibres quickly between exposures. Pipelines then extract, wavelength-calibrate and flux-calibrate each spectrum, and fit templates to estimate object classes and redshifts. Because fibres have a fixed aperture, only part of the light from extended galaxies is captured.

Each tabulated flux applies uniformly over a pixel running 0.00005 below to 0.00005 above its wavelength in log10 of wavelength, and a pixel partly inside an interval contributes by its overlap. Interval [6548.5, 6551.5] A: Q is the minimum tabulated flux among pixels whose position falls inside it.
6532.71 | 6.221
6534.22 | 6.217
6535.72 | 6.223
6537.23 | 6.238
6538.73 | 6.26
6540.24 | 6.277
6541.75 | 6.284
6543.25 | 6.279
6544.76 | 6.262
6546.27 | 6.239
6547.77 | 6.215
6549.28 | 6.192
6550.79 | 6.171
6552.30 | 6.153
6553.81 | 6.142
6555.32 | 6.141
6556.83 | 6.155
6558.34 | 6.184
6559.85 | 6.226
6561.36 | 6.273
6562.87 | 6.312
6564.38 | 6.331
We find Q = 6.171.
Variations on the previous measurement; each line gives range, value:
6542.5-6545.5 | 6.262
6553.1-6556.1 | 6.141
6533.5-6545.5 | 6.217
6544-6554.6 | 6.142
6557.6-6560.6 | 6.184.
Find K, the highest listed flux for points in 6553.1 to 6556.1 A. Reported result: 6.142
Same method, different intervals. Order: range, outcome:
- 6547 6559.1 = 6.215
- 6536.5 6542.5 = 6.284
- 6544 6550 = 6.262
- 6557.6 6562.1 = 6.273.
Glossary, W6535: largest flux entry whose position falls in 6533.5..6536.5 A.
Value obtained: 6.223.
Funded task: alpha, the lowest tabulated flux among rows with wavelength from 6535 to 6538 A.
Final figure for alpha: 6.223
